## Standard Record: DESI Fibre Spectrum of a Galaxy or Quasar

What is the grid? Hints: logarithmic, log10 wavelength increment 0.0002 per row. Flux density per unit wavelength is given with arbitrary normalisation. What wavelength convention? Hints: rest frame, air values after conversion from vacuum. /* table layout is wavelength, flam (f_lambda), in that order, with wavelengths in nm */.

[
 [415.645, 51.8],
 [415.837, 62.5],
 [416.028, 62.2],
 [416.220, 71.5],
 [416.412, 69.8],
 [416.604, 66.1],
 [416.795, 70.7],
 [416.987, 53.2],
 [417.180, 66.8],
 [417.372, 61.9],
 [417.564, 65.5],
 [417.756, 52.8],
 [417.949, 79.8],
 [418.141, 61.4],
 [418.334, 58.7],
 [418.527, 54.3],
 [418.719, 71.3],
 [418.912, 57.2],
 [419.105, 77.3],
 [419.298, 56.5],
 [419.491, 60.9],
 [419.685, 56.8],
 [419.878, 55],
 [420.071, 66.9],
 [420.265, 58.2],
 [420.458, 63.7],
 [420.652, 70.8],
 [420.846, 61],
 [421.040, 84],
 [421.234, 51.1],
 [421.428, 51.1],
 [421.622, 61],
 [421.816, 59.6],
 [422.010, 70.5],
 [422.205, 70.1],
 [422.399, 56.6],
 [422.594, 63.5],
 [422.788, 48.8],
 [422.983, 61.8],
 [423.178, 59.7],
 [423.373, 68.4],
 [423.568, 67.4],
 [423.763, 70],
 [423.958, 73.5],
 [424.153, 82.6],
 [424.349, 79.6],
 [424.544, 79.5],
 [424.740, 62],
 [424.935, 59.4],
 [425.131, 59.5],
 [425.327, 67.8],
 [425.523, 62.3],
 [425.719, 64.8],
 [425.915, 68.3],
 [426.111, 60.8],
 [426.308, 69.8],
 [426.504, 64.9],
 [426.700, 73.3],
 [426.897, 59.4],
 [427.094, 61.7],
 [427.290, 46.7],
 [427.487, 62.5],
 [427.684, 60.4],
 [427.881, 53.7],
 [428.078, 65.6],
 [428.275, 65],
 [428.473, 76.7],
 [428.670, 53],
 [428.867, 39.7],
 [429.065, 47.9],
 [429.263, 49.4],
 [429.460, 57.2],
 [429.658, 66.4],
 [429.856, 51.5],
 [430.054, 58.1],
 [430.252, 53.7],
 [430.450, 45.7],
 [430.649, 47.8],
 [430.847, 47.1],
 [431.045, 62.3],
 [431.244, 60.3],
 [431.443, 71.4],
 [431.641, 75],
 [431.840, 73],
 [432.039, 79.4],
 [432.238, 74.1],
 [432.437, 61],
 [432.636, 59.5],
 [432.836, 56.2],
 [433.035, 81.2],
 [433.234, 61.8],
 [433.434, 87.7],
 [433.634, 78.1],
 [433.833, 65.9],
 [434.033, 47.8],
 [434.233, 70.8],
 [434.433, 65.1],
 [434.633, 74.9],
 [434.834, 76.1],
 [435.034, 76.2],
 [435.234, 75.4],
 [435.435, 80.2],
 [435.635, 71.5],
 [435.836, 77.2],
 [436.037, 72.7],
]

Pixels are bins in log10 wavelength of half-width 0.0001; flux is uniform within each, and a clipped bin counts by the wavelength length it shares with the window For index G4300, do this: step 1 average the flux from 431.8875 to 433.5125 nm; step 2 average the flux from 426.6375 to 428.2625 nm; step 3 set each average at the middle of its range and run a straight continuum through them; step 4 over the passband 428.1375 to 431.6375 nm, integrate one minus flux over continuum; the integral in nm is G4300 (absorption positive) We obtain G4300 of 0.44 nm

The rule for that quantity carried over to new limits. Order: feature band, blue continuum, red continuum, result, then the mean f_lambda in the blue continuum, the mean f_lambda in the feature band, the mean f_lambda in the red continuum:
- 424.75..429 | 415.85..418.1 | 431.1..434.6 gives 0.37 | 65.3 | 61.6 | 68.8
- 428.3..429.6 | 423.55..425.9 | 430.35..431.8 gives 0.16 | 69.1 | 55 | 59.1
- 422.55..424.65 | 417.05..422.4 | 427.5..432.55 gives -0.24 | 62.9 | 68.7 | 59.9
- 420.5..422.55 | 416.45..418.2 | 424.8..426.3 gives 0.02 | 64.5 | 63.6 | 63.6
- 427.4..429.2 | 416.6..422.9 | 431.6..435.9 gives 0.26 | 62.5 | 58.1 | 71.2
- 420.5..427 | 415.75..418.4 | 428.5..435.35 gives -0.15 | 64.6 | 65.5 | 63.5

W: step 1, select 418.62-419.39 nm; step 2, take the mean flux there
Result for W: 65.6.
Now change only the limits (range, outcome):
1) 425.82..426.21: 64.4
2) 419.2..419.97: 57.3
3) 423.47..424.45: 74.7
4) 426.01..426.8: 67.2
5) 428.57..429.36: 47.6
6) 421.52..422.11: 63.6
